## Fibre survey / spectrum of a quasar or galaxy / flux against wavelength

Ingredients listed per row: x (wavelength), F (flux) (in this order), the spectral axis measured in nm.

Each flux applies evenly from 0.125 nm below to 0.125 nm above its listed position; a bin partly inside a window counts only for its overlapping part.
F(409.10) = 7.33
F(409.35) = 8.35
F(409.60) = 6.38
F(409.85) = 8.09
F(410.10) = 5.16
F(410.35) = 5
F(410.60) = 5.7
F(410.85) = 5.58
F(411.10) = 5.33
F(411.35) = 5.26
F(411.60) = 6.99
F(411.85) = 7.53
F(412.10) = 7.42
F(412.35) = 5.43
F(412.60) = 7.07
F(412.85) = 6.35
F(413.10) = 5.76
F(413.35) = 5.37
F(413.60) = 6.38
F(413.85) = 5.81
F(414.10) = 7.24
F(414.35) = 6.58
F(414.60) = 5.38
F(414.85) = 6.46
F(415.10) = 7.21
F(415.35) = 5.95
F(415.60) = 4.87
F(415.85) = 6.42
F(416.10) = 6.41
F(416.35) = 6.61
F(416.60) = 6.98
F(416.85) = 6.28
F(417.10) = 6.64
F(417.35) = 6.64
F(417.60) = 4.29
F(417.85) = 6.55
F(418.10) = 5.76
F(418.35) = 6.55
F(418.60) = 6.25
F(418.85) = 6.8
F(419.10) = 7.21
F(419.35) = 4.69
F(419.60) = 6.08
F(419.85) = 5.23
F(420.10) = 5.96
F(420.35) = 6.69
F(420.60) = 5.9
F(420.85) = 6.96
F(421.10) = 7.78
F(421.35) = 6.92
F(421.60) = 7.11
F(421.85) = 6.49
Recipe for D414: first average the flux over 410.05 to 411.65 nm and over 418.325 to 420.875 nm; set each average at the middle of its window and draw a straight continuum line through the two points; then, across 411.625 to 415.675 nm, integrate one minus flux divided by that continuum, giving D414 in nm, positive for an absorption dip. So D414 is -0.43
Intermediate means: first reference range 5.53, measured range 6.34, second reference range 6.17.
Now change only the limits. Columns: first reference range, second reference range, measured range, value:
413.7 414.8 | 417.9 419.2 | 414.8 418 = 0.07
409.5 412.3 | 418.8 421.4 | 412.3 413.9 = 0.04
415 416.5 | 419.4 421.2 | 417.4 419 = 0.05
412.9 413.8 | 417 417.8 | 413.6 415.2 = -0.15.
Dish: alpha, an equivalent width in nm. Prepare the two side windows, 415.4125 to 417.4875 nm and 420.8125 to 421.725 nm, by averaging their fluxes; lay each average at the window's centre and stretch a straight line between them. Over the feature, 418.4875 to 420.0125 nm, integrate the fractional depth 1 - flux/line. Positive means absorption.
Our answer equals 0.18 nm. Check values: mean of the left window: 6.33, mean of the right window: 7.21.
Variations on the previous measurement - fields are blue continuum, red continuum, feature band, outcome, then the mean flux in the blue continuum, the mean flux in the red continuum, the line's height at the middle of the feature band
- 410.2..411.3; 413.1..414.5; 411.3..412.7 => -0.234 nm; 5.39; 6.21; 5.73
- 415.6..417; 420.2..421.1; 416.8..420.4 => 0.247 nm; 6.39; 6.68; 6.54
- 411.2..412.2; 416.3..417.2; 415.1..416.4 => 0.102 nm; 6.75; 6.63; 6.65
